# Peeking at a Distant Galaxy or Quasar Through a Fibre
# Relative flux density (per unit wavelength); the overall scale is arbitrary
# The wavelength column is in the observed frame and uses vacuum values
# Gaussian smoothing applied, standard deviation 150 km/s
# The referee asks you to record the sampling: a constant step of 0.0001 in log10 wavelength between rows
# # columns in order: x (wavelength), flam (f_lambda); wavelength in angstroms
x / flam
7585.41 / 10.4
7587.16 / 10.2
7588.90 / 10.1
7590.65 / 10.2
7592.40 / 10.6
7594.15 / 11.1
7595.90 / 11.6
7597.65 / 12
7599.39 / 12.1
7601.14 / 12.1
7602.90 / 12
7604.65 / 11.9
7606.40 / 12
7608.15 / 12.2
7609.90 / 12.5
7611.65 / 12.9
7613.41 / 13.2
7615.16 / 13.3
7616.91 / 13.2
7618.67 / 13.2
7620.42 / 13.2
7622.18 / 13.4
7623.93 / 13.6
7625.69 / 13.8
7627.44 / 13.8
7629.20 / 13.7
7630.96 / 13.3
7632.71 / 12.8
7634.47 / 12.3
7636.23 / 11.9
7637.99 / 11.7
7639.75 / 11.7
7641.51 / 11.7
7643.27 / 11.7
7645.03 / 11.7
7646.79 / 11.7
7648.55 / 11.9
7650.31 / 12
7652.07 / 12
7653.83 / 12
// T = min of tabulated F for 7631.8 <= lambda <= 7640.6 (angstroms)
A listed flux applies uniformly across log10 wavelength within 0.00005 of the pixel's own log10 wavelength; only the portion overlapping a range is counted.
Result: 11.7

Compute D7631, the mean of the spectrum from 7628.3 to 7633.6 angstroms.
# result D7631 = 13.3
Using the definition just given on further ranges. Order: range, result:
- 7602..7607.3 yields 12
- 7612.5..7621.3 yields 13.2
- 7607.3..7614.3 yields 12.7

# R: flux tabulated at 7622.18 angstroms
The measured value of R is 13.4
